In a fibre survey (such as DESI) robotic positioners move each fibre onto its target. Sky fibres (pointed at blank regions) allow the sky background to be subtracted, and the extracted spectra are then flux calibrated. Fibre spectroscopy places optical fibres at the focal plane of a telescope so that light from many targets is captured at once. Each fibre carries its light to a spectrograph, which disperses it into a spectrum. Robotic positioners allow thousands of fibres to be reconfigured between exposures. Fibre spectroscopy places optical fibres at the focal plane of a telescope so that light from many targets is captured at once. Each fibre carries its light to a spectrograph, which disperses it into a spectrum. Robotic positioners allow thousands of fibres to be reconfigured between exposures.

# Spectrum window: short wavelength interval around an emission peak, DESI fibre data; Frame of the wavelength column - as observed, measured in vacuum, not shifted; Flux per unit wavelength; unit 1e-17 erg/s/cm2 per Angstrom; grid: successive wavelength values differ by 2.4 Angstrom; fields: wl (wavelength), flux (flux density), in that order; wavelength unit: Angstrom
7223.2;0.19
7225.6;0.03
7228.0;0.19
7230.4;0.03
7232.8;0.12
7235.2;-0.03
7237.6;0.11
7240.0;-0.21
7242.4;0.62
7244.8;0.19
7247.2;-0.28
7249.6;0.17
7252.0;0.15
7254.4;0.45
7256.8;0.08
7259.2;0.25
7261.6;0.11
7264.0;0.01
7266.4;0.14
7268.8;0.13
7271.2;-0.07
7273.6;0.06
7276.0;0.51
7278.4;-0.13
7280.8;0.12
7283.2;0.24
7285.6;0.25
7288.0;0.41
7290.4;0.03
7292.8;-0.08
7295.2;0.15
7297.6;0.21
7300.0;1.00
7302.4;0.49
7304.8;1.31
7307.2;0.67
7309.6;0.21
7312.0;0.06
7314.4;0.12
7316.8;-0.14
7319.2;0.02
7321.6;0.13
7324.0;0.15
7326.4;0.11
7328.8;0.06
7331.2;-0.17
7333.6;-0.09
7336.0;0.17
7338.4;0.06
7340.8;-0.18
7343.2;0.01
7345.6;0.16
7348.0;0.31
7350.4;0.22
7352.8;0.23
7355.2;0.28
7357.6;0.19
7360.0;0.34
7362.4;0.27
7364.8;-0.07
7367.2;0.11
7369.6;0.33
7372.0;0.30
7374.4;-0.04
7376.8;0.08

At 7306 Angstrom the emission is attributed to [O II]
